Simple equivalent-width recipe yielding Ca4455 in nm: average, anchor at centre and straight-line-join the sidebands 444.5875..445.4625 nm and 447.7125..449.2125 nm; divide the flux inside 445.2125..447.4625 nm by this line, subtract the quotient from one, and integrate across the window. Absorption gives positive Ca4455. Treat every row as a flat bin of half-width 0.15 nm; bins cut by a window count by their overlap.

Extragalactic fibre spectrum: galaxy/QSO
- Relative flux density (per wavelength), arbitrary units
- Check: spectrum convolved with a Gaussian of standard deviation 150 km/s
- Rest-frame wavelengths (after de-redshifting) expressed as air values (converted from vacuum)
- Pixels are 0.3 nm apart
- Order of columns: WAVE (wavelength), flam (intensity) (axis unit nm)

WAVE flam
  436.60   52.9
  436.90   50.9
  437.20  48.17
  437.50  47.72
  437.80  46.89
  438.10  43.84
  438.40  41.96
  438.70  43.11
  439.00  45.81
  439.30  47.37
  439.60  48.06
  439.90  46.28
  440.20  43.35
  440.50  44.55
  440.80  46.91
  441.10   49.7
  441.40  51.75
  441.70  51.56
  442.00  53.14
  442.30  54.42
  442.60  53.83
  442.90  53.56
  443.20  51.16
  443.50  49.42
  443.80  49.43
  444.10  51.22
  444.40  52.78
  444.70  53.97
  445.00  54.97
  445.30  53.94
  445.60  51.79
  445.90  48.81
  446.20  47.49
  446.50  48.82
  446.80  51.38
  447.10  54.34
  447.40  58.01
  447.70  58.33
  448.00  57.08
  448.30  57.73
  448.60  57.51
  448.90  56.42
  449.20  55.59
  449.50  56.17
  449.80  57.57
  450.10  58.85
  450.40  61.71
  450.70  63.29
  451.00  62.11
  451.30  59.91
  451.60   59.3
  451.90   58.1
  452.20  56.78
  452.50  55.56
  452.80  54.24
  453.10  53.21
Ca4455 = 0.16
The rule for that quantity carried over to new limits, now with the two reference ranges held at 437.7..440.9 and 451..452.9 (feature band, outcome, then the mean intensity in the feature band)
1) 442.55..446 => -0.13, 52.1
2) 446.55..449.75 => -0.12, 56.1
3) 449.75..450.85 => -0.09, 60.6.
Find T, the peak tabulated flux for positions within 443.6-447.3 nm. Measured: 54.97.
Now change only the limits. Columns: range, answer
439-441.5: 51.75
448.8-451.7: 63.29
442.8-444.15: 53.56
